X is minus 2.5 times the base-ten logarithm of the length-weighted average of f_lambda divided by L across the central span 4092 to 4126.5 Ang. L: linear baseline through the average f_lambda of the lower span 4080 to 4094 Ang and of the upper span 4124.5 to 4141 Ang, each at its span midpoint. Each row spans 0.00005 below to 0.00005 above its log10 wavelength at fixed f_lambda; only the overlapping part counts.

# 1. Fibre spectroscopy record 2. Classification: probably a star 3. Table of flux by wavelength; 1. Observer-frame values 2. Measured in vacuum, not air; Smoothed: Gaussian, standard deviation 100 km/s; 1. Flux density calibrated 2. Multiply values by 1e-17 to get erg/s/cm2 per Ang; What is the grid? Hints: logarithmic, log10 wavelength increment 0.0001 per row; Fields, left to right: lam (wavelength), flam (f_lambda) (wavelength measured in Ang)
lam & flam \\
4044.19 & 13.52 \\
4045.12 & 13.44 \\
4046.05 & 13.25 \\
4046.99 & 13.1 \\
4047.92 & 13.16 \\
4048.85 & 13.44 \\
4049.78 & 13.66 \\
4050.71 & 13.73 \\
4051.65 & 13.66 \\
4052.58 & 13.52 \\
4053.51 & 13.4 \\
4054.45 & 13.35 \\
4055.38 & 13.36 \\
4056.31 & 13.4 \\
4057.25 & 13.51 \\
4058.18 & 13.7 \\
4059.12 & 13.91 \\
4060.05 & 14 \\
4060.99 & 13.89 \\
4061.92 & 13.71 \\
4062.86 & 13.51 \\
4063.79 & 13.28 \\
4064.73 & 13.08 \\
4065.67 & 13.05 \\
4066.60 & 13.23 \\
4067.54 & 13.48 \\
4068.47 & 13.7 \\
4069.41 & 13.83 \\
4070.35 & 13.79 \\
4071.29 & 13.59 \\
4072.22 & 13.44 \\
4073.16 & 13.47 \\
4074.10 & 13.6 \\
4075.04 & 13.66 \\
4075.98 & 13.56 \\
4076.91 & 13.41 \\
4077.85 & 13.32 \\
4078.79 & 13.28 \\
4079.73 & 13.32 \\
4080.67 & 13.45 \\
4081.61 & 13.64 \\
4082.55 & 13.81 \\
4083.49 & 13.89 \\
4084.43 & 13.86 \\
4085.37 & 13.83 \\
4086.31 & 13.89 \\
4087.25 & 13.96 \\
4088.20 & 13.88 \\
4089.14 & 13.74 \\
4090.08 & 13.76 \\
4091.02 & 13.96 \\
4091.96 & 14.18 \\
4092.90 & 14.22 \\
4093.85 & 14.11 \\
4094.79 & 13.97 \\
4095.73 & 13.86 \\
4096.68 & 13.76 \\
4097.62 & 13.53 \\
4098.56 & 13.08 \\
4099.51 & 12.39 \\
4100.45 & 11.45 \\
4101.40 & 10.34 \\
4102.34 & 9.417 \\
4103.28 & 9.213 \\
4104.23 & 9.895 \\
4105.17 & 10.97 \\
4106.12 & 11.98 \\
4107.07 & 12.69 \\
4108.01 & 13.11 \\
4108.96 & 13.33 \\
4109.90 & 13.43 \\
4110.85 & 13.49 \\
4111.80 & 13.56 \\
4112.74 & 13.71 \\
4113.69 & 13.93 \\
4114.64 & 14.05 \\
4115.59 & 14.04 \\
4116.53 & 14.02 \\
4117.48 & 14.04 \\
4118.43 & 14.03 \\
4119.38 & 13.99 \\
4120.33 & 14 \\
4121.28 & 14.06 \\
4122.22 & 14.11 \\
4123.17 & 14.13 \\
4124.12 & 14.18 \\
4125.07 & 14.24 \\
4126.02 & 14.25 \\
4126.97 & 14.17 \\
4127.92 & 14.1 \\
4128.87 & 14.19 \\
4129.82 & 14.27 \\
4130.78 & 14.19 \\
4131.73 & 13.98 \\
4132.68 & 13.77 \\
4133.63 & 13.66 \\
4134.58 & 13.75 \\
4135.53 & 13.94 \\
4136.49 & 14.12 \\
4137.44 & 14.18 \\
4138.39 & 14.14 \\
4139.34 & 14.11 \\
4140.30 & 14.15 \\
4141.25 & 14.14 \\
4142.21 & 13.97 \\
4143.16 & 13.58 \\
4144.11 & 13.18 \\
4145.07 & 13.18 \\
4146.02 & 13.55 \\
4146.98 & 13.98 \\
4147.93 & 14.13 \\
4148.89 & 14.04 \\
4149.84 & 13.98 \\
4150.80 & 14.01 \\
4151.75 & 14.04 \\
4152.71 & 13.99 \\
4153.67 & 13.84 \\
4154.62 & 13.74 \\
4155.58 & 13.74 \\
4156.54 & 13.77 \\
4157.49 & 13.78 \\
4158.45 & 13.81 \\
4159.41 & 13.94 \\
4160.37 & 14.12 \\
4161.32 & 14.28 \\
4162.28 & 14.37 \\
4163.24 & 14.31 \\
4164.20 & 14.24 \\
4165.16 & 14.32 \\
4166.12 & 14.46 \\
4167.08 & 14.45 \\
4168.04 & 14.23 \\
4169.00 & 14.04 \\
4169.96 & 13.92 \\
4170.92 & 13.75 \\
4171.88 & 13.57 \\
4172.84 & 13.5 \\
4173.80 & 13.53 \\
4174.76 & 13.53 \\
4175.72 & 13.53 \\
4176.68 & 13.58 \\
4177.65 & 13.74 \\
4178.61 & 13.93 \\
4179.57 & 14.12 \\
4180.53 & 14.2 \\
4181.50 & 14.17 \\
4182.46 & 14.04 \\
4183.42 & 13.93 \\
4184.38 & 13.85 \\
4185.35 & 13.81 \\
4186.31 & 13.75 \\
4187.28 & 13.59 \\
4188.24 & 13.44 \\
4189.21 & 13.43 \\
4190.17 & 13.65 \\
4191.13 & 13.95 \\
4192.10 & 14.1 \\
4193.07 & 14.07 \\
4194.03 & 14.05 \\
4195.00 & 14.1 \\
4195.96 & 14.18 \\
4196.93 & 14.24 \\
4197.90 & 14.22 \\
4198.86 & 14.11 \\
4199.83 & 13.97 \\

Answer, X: 0.07 mag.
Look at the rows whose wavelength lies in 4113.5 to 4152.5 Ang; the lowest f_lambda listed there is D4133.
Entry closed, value 13.18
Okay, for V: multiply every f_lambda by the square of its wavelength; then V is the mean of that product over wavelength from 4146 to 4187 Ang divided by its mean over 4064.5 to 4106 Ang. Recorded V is 1.10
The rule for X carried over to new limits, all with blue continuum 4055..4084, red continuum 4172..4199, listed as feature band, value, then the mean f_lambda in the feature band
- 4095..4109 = 0.15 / 11.9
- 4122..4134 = -0.03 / 14.1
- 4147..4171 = -0.02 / 14.1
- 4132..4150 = -0.01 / 13.9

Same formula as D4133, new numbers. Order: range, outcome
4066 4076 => 13.23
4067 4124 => 9.213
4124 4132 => 13.98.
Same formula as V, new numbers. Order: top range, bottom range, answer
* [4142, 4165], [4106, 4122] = 1.04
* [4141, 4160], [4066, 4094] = 1.04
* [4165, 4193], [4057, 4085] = 1.08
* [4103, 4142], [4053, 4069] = 1.04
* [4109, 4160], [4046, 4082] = 1.07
